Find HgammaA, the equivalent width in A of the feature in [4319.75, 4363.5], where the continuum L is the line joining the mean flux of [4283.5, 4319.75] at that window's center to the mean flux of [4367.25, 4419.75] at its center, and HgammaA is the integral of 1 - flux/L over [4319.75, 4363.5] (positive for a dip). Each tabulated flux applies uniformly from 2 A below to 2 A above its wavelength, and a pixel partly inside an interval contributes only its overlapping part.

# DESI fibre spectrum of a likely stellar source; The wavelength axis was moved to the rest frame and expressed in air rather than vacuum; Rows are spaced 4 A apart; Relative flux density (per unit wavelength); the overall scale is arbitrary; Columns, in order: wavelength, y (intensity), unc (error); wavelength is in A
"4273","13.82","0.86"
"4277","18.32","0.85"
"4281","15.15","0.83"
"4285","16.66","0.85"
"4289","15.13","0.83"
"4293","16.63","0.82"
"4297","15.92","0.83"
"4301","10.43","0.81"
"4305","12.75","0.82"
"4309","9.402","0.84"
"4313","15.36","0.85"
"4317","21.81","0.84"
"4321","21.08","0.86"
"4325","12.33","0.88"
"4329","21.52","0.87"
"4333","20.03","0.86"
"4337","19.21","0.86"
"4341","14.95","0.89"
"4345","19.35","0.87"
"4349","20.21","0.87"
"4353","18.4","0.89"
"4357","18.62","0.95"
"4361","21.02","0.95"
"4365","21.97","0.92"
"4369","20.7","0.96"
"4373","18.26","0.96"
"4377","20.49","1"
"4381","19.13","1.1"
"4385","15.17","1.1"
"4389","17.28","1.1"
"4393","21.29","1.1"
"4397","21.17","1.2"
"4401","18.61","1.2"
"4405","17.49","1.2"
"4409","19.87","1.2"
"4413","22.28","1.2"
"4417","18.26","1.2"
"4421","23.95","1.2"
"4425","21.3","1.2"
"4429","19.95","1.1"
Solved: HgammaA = -5.0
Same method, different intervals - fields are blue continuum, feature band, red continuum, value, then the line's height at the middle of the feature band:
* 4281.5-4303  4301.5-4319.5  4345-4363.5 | 1.95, 16.3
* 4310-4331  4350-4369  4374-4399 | -1.49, 18.6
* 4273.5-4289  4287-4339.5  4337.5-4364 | 3.74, 17.5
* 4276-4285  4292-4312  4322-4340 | 4.96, 17.3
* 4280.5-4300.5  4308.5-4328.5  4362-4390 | -0.20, 16.7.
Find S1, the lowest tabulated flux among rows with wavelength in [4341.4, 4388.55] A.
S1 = 15.17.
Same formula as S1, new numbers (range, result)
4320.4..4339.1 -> 12.33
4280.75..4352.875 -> 9.402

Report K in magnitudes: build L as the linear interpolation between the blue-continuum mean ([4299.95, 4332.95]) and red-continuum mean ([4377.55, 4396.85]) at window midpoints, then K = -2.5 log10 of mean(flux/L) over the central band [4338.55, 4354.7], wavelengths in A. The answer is -0.068 mag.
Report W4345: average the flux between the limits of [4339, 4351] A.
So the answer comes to 18.2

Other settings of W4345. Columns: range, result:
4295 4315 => 12.8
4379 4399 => 18.8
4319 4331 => 18.3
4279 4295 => 15.9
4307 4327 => 16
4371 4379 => 19.4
